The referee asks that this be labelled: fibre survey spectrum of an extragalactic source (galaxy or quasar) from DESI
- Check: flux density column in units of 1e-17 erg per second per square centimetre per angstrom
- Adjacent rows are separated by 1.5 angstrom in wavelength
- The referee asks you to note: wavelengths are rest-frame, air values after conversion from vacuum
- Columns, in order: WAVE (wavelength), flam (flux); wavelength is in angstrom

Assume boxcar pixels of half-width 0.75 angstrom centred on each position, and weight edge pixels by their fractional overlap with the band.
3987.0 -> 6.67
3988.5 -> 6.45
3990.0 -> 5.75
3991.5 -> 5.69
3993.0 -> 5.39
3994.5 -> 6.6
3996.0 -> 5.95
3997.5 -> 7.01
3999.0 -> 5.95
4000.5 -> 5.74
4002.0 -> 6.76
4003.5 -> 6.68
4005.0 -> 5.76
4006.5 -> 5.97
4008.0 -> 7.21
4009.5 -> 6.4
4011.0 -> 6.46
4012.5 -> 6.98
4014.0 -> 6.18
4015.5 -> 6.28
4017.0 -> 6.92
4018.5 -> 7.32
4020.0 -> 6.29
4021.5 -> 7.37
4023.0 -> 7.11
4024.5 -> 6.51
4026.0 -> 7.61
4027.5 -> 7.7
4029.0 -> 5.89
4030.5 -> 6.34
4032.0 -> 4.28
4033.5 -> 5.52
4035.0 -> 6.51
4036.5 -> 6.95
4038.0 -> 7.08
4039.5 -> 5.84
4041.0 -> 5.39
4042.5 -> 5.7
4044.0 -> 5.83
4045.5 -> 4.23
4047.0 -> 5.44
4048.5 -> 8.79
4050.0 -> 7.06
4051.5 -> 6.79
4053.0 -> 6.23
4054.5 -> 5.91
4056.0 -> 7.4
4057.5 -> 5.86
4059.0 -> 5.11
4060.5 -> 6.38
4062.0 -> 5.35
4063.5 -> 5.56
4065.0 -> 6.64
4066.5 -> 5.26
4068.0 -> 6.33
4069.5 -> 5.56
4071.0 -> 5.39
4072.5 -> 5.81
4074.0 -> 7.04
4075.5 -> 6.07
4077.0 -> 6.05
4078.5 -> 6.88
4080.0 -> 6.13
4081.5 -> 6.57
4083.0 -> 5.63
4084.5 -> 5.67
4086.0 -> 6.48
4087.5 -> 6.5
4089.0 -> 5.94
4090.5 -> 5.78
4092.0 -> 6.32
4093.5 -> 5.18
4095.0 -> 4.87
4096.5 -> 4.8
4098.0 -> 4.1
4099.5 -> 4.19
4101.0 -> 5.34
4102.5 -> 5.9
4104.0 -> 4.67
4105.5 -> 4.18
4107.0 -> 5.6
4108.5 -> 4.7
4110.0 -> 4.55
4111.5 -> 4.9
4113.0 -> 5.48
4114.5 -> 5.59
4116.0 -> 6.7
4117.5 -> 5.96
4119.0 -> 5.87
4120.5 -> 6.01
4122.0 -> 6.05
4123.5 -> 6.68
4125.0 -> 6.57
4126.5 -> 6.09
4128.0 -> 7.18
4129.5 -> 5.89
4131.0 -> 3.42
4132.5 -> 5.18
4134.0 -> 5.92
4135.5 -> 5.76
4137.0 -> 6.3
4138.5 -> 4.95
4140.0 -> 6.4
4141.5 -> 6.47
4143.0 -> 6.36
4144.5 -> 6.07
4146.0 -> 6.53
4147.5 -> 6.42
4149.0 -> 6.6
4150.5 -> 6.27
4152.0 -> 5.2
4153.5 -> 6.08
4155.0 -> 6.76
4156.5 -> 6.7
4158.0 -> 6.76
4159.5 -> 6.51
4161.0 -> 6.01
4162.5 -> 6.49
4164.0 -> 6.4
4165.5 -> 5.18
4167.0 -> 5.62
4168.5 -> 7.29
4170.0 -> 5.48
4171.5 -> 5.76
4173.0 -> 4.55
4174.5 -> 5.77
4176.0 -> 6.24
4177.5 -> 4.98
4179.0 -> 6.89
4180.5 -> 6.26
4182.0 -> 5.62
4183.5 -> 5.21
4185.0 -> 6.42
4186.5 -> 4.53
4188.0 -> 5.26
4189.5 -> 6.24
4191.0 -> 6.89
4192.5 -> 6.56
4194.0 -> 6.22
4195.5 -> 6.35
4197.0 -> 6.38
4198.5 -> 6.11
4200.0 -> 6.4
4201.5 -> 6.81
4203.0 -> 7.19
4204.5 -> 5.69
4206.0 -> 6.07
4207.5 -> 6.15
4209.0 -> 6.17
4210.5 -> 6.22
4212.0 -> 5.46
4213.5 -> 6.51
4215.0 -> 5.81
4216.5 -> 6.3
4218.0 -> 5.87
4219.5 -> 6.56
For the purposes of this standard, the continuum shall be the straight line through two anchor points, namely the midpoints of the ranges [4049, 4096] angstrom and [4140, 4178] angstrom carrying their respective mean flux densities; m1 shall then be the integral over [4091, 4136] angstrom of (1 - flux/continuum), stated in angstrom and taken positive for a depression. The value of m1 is 4.7 angstrom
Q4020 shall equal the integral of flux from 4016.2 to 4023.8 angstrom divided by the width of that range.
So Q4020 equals 6.99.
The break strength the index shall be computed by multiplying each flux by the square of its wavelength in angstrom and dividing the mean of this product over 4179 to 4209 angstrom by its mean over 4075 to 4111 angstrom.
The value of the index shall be 1.17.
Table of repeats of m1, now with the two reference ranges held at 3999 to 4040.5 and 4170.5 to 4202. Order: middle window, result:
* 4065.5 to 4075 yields 0.6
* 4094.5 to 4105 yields 2.4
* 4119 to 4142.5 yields 0.8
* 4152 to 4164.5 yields -0.7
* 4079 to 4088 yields 0.2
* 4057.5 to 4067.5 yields 1.0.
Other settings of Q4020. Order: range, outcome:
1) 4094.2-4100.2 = 4.5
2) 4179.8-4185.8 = 5.86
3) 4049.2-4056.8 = 6.69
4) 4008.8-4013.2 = 6.61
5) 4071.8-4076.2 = 6.32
